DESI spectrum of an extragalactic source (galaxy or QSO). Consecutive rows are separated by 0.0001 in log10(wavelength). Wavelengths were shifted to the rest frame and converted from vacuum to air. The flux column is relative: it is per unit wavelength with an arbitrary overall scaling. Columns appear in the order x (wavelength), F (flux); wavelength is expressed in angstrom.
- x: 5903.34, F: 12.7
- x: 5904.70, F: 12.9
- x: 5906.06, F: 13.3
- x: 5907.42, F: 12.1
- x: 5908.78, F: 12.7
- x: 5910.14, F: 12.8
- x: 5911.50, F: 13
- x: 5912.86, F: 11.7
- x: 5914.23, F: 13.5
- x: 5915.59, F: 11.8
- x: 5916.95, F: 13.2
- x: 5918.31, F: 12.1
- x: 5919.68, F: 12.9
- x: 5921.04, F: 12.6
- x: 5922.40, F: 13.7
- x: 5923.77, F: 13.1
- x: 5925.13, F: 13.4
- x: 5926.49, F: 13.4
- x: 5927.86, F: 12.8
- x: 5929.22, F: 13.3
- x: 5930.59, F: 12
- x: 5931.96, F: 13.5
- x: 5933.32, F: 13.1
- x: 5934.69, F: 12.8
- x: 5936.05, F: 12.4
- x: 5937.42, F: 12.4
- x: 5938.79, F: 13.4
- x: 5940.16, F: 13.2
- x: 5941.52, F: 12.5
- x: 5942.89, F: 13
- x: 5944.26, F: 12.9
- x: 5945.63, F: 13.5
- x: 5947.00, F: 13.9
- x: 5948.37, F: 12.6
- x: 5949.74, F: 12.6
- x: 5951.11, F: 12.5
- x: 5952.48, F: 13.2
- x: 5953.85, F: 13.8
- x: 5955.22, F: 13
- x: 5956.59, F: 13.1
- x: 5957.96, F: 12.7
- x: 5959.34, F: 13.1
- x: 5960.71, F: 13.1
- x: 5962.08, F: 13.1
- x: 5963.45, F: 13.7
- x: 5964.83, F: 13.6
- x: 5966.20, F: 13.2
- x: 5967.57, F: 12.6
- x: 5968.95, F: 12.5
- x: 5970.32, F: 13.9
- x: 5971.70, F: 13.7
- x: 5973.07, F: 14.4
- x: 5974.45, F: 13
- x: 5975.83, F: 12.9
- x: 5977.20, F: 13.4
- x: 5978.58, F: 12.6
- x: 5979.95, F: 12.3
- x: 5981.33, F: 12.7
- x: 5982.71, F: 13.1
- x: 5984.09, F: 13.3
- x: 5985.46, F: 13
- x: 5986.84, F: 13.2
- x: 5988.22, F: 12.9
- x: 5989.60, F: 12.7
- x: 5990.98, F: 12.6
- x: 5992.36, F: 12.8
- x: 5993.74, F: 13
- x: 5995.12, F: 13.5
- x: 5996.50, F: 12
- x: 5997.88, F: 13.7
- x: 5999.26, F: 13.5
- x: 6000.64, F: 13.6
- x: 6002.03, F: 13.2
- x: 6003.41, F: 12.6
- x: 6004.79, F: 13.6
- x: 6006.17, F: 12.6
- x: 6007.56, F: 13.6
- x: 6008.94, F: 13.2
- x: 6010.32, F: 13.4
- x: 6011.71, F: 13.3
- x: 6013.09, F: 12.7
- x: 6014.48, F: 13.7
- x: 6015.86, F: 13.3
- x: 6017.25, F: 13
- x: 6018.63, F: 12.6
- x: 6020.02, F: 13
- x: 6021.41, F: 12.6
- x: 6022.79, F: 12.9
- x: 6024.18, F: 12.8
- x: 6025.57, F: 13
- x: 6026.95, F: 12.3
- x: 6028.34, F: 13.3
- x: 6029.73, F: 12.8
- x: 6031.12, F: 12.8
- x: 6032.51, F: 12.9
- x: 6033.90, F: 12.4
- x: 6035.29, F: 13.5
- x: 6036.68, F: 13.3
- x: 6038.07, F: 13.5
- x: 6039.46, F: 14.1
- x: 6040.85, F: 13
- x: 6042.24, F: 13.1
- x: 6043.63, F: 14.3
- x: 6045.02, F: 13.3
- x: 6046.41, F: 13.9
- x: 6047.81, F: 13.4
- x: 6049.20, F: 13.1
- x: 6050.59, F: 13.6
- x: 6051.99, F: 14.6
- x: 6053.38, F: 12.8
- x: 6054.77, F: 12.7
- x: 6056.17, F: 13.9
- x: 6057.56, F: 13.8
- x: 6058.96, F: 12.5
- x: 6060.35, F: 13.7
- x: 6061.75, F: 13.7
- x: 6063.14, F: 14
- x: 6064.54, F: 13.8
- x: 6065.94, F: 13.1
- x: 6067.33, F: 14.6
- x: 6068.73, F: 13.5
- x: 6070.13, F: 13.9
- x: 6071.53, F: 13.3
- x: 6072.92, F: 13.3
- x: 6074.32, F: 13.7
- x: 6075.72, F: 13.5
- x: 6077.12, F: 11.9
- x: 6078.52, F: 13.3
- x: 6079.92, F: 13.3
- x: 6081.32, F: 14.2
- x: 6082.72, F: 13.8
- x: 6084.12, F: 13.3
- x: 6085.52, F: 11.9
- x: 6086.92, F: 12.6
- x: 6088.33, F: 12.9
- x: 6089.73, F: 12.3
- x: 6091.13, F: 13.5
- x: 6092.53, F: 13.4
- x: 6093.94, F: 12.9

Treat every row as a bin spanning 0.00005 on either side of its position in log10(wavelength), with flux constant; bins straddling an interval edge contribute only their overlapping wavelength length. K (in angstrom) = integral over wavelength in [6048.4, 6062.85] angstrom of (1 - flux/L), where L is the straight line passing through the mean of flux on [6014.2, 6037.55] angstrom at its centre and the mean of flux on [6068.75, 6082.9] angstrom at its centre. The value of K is -0.3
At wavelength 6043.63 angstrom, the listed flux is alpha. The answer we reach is 14.3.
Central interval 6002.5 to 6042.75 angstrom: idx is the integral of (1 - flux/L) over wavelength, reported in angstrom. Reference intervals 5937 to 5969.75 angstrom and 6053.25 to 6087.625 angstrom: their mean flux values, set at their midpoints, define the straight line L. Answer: 0.54 angstrom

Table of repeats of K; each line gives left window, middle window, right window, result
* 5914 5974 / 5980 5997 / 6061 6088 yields 0.4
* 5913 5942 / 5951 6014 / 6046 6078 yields 0.1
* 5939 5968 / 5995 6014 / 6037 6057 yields 0.2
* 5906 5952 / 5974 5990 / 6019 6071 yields 0.2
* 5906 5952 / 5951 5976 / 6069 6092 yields -0.6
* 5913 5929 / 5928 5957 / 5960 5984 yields 0.1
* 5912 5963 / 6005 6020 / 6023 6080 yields 0.1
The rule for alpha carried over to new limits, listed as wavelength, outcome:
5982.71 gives 13.1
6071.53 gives 13.3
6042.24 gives 13.1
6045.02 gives 13.3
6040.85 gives 13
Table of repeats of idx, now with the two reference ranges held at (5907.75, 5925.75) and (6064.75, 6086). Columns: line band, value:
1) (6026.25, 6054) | -0.08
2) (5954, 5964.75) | -0.18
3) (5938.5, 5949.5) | -0.17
